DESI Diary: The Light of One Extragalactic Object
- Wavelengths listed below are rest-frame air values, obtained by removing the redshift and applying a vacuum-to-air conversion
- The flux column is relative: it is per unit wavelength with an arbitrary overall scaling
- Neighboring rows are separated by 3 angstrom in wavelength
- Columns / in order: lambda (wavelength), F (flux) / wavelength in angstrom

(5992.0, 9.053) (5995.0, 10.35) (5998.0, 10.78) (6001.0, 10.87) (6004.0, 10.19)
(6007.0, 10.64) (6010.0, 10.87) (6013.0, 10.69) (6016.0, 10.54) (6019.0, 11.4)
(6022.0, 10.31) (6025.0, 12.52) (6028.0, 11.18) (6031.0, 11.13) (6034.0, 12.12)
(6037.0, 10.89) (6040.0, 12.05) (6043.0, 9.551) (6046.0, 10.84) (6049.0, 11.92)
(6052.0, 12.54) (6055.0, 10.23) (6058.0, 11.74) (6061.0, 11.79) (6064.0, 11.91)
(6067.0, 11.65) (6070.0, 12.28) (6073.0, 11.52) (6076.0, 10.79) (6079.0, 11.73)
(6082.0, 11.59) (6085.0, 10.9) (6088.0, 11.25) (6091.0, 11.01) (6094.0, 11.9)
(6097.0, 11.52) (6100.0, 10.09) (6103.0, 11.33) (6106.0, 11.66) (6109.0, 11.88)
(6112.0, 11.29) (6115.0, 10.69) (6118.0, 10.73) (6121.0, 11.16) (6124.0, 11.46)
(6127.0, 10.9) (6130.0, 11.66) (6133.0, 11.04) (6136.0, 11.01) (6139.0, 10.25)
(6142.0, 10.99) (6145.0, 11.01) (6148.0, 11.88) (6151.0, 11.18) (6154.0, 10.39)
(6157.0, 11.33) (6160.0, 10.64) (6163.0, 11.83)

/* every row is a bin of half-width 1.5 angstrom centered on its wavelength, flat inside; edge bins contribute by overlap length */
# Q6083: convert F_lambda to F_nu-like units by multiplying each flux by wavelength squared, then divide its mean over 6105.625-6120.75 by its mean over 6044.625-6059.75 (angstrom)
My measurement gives 1.0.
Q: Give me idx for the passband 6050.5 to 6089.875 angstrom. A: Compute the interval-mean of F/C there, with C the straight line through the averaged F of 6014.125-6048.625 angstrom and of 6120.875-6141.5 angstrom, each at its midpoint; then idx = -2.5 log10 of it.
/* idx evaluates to -0.04 mag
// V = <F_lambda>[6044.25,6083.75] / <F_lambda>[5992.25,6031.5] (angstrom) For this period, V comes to 1.07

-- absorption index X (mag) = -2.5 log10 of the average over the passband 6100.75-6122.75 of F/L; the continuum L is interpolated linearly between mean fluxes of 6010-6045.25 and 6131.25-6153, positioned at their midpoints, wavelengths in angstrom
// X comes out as -0.01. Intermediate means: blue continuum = 11.1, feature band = 11.2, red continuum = 11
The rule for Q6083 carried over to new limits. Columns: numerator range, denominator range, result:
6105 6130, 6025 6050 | 1.02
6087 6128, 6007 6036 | 1.03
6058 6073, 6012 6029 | 1.08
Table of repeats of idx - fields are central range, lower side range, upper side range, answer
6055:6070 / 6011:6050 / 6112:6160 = -0.05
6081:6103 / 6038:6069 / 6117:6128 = 0.01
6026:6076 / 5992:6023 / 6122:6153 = -0.07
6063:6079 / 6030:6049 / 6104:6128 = -0.04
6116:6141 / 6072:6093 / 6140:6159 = 0.01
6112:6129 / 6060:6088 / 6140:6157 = 0.02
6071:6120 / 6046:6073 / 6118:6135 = 0.02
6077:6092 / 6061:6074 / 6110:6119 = 0.02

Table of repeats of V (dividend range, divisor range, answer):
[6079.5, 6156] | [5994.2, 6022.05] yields 1.04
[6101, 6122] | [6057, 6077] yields 0.96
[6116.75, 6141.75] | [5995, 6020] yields 1.03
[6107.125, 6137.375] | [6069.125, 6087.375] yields 0.98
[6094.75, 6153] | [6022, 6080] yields 0.97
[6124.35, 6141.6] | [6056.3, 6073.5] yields 0.93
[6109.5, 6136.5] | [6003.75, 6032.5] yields 1.01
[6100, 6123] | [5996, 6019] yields 1.04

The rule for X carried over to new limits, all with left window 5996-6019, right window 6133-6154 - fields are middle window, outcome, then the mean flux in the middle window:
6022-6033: -0.07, 11.5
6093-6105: -0.03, 11.2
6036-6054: -0.05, 11.3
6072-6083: -0.05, 11.4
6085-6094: -0.03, 11.2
